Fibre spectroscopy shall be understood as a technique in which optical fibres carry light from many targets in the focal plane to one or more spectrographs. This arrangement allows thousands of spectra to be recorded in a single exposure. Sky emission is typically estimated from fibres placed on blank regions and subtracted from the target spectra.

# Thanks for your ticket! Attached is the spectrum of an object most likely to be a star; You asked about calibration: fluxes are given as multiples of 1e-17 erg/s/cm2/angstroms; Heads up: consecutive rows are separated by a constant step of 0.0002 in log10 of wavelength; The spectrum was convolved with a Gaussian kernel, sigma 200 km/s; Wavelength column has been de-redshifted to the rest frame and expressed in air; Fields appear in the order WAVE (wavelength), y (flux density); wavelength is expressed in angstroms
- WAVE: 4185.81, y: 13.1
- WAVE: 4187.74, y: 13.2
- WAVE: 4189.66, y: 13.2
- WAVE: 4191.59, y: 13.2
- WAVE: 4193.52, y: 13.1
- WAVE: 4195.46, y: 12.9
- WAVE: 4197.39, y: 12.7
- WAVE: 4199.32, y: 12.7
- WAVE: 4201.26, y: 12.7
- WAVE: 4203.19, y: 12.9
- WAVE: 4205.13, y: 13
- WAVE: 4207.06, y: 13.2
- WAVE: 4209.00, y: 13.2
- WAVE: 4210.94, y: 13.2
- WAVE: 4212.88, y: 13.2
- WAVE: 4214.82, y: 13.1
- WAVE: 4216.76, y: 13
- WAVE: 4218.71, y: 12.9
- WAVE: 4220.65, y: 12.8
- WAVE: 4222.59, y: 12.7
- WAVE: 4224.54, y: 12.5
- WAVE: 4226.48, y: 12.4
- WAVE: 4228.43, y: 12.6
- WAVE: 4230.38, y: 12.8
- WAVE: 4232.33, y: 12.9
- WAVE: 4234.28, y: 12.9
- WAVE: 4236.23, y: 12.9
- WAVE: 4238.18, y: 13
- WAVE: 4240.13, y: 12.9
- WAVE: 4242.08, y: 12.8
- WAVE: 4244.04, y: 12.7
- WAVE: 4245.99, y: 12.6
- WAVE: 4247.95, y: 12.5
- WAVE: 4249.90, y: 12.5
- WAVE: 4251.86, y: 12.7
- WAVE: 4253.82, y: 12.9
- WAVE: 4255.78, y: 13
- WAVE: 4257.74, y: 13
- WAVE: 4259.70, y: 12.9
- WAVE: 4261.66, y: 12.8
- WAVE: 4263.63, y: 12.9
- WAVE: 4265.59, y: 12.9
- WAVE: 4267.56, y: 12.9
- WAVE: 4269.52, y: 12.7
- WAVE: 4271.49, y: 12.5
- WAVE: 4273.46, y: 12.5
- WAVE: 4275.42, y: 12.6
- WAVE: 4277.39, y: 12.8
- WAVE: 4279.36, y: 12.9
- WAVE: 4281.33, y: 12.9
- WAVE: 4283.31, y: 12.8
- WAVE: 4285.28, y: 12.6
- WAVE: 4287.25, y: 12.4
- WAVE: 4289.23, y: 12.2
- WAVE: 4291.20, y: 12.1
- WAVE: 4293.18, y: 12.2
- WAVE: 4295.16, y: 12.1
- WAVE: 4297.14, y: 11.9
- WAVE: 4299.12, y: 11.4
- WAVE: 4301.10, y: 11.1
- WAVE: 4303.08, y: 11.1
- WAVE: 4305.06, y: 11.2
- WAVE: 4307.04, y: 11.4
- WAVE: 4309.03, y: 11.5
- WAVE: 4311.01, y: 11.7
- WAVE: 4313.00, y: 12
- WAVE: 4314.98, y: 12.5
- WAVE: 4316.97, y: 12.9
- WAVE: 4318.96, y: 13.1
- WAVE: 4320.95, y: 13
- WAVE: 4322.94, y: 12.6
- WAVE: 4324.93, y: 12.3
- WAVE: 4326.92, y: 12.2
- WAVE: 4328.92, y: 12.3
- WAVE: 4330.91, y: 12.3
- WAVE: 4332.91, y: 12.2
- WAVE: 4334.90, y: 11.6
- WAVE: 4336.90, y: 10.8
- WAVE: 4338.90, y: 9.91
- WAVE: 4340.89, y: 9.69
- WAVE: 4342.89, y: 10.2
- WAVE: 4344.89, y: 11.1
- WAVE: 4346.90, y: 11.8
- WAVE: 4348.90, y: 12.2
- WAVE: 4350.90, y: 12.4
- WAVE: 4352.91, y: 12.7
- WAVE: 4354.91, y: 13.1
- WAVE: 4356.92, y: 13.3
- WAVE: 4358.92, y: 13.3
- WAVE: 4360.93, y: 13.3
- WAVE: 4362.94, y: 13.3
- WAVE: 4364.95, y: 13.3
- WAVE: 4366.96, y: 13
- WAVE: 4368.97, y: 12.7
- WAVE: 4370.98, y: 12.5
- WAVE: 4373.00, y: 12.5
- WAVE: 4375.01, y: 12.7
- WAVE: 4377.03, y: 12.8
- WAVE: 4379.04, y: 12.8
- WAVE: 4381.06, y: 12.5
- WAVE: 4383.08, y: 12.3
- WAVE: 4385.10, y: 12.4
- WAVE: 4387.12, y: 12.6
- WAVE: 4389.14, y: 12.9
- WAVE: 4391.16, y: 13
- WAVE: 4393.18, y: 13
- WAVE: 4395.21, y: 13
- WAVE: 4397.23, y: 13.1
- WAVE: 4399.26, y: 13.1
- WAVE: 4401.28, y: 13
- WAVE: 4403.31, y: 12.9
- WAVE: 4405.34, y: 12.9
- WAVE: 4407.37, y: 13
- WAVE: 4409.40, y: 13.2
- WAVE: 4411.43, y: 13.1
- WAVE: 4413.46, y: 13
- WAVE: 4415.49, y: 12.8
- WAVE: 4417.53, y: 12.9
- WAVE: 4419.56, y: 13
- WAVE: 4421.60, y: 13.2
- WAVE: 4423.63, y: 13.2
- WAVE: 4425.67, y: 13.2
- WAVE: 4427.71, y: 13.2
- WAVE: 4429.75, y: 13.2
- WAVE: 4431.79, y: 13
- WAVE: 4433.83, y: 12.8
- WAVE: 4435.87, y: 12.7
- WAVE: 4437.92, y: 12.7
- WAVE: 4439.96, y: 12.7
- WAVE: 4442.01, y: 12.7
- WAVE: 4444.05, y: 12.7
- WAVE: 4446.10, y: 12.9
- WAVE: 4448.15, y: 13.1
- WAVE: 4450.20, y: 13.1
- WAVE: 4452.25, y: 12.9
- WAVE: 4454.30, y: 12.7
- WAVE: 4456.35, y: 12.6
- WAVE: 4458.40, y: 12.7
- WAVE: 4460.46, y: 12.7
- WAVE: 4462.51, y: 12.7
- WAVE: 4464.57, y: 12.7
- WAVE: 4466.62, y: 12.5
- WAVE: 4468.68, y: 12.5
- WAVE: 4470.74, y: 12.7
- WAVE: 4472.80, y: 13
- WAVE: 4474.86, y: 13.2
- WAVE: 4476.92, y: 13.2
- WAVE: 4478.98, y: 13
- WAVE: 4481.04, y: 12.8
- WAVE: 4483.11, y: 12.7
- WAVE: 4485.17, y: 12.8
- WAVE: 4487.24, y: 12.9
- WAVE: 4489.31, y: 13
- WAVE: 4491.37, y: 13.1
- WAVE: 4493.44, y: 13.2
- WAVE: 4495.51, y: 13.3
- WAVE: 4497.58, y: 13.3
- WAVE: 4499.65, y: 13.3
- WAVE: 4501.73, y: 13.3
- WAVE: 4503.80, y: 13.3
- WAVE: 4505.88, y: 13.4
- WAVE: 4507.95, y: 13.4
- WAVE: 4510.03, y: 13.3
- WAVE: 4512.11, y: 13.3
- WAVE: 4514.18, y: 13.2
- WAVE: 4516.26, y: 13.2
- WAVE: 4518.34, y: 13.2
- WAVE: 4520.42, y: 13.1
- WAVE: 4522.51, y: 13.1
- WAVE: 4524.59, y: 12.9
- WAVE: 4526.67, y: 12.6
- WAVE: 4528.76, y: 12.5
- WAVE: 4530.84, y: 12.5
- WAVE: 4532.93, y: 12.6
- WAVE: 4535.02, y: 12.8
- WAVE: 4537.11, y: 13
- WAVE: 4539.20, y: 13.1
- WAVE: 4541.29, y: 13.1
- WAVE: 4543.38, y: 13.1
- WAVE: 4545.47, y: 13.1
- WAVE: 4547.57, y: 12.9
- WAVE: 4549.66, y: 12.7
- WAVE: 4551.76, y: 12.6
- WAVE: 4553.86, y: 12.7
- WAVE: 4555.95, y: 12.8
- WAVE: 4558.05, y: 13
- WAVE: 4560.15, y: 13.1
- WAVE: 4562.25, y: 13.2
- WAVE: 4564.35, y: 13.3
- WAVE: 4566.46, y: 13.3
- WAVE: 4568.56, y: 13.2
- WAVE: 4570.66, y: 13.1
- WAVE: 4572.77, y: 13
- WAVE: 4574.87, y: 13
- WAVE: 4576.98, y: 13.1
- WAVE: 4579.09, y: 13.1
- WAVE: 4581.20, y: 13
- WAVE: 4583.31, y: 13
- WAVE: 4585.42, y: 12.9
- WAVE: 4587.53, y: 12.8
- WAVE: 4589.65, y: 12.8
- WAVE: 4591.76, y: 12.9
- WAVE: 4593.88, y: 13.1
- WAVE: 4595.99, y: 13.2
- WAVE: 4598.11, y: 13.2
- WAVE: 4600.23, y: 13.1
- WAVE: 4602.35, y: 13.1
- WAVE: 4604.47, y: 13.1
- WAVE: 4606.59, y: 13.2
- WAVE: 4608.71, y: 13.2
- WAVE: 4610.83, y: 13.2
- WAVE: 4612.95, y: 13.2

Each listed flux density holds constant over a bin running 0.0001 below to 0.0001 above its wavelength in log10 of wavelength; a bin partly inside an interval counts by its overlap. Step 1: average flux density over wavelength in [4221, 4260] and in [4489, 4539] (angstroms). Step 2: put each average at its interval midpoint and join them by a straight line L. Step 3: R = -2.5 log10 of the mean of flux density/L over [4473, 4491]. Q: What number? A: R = 0.01 mag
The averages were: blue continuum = 12.8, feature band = 13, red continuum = 13.1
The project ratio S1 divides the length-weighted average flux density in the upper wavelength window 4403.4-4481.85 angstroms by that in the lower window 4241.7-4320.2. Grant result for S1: 1.0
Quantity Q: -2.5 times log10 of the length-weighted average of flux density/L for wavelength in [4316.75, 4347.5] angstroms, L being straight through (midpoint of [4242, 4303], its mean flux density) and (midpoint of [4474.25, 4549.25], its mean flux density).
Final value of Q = 0.08 mag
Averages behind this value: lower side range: 12.5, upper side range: 13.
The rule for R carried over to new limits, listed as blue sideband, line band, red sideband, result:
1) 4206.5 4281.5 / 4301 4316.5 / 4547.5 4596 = 0.11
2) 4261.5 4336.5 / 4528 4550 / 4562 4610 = 0.01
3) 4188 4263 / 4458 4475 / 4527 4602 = 0.02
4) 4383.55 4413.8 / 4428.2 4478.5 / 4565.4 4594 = 0.01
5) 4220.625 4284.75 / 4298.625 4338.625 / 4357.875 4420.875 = 0.08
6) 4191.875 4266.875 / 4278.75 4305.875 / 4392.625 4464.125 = 0.07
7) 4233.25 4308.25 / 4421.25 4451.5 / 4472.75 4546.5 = -0.01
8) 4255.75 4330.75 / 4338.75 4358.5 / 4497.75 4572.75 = 0.07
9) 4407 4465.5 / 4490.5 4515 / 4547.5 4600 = -0.03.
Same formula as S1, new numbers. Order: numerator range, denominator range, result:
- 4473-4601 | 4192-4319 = 1.04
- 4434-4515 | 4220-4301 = 1.03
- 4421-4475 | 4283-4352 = 1.09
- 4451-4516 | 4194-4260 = 1.01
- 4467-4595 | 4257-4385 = 1.06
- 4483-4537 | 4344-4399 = 1.03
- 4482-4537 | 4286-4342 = 1.10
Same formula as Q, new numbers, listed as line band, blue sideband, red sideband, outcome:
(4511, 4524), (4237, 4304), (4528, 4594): -0.02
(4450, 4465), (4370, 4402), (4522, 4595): 0.01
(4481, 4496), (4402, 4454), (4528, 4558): -0.01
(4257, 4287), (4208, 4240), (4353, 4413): 0.01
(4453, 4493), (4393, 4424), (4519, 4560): 0.01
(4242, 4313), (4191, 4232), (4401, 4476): 0.05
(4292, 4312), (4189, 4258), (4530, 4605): 0.12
